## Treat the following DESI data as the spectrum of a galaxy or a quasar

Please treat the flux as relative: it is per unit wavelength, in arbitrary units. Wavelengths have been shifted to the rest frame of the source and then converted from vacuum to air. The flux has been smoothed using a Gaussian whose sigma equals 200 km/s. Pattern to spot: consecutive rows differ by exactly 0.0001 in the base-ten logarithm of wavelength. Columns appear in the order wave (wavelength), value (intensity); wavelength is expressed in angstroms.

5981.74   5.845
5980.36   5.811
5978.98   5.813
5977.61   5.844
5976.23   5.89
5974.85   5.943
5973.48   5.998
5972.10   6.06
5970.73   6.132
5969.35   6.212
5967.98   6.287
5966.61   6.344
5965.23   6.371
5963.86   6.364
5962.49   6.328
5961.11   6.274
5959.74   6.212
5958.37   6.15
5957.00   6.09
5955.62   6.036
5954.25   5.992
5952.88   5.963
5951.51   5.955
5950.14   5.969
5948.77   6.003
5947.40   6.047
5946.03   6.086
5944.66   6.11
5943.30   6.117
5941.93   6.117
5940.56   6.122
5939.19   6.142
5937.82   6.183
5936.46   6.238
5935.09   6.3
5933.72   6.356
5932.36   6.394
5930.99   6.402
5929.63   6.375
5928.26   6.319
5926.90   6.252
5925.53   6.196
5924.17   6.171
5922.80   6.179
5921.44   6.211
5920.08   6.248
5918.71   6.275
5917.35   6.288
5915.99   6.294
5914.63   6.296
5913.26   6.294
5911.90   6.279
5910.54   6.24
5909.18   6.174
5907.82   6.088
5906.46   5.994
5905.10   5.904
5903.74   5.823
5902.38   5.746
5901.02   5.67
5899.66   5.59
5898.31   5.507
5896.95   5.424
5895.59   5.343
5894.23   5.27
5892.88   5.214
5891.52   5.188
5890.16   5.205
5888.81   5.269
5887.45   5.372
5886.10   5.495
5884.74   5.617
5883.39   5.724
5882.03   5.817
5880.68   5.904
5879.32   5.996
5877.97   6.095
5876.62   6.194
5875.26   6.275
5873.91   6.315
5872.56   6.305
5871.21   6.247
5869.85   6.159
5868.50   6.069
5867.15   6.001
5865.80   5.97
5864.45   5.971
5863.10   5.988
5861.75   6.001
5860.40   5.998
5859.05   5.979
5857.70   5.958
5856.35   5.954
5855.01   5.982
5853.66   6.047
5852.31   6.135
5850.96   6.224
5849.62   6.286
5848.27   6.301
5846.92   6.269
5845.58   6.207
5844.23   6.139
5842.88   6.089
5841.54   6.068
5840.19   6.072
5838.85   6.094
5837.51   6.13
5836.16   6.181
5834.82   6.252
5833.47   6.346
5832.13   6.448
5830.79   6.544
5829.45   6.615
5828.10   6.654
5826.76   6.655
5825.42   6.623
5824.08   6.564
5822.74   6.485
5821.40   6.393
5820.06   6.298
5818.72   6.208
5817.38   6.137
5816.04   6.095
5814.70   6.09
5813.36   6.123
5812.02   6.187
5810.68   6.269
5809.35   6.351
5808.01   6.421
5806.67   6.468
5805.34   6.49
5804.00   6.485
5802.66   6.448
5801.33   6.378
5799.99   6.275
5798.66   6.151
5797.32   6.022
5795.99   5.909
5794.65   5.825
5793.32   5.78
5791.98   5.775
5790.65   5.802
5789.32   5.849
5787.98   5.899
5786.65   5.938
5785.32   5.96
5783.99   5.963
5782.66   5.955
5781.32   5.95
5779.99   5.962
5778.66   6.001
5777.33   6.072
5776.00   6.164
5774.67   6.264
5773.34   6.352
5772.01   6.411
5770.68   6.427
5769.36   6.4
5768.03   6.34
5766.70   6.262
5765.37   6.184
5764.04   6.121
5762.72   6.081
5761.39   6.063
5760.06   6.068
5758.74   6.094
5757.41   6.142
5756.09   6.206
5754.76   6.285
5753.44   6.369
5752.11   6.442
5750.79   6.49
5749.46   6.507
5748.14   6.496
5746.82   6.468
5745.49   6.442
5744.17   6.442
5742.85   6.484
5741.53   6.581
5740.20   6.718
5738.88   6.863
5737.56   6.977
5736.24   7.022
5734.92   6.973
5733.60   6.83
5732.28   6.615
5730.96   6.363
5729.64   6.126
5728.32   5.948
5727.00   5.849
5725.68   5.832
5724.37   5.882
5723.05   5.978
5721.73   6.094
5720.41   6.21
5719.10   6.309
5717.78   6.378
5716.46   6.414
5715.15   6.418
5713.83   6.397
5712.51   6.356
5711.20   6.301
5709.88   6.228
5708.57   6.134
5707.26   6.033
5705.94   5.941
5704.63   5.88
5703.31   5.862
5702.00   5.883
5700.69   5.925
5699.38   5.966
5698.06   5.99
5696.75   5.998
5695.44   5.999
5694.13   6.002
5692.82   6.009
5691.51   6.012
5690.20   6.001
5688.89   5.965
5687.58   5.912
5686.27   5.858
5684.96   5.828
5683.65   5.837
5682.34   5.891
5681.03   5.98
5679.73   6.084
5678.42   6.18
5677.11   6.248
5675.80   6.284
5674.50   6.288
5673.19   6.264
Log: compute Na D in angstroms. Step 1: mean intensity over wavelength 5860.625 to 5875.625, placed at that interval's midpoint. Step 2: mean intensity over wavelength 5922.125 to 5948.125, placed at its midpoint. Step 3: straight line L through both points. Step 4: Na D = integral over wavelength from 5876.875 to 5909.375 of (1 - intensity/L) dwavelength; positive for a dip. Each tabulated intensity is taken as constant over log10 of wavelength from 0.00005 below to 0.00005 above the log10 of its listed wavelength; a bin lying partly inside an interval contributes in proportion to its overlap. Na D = 2.7 angstroms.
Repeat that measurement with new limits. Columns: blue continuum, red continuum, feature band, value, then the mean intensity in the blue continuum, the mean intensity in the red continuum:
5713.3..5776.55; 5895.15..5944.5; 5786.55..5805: 0.7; 6.35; 6.1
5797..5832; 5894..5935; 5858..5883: 0.5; 6.37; 6.07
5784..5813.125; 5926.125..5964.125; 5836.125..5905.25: 2.8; 6.13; 6.17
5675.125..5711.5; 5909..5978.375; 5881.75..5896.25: 1.8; 6.01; 6.18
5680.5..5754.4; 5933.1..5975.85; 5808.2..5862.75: -0.4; 6.23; 6.14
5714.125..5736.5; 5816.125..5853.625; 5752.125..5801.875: 1.6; 6.3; 6.3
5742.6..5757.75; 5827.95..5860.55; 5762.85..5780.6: 0.4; 6.4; 6.19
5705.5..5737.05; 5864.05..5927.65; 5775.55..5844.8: -1.1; 6.28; 5.92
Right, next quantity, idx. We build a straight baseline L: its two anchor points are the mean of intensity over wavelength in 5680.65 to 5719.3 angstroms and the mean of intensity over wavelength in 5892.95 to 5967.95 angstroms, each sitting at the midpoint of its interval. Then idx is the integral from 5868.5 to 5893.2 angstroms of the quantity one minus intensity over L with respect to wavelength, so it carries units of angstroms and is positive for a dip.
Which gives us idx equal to 1.1 angstroms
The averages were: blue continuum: 6.05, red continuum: 6.09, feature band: 5.81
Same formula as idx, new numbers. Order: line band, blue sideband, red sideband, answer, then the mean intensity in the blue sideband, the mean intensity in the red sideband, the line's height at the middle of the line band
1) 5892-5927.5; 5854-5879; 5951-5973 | 1.0 angstroms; 6.08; 6.17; 6.12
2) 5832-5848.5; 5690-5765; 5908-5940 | 0.2 angstroms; 6.26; 6.26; 6.26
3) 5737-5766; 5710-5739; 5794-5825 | -0.3 angstroms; 6.36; 6.27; 6.33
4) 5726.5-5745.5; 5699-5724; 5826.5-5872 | -1.3 angstroms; 6.14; 6.17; 6.15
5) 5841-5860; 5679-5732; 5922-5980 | 0.0 angstroms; 6.06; 6.15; 6.11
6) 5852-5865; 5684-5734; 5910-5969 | 0.4 angstroms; 6.09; 6.21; 6.17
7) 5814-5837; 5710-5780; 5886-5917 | -1.4 angstroms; 6.33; 5.74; 6.03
